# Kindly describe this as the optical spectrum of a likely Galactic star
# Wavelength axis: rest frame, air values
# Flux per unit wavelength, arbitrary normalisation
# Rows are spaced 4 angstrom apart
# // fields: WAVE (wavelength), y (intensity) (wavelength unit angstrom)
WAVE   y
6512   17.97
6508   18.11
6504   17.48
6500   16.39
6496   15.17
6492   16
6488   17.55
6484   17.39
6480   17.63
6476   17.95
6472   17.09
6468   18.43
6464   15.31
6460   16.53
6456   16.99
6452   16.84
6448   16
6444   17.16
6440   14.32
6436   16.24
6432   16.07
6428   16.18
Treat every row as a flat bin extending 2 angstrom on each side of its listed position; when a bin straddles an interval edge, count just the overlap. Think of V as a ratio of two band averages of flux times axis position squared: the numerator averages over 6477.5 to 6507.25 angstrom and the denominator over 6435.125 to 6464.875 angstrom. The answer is 1.06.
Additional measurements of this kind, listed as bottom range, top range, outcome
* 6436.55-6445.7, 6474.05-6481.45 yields 1.14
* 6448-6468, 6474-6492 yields 1.06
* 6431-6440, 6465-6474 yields 1.12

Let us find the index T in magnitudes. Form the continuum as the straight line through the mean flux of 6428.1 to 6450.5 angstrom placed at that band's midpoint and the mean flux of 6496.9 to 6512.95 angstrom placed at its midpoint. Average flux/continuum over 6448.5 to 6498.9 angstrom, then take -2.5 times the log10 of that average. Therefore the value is -0.01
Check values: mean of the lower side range 16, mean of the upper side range 17.3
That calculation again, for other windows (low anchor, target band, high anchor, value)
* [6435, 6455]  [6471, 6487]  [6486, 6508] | -0.07 mag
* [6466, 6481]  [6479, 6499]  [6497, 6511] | 0.05 mag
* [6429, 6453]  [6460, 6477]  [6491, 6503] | -0.07 mag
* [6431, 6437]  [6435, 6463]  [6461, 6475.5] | 0.02 mag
